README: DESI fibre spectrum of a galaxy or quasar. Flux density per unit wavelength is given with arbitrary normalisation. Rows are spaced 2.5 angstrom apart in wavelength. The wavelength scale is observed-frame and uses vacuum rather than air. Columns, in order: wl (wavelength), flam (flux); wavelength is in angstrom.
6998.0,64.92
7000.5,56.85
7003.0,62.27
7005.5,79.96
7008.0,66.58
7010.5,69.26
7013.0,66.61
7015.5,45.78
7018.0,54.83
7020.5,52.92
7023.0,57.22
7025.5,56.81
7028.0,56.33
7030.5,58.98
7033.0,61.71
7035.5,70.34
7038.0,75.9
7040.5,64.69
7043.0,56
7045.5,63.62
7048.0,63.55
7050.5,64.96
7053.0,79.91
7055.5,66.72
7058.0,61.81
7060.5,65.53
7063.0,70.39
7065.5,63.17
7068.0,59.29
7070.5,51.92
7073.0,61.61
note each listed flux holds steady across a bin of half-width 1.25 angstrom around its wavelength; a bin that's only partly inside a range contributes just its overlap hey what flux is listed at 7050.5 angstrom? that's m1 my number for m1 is 64.96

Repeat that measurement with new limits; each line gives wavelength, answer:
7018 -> 54.83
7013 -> 66.61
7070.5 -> 51.92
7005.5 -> 79.96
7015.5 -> 45.78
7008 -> 66.58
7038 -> 75.9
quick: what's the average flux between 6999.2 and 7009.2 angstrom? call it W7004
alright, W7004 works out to 66.4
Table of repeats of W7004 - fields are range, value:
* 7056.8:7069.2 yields 64.1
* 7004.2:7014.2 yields 70.6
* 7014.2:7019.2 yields 50.4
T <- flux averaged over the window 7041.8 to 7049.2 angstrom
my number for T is 61.1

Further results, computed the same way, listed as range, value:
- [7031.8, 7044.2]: 65.8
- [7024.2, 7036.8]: 60.9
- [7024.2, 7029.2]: 56.6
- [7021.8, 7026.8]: 57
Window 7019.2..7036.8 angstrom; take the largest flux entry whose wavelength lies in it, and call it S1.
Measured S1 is 70.34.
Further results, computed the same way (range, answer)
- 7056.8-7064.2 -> 70.39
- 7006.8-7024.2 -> 69.26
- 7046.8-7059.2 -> 79.91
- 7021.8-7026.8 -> 57.22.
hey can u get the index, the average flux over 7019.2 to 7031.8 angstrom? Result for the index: 56.5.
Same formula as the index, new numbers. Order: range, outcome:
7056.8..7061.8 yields 63.8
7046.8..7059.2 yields 67.4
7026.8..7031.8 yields 57.7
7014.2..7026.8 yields 53.6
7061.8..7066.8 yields 66.7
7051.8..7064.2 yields 68.8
